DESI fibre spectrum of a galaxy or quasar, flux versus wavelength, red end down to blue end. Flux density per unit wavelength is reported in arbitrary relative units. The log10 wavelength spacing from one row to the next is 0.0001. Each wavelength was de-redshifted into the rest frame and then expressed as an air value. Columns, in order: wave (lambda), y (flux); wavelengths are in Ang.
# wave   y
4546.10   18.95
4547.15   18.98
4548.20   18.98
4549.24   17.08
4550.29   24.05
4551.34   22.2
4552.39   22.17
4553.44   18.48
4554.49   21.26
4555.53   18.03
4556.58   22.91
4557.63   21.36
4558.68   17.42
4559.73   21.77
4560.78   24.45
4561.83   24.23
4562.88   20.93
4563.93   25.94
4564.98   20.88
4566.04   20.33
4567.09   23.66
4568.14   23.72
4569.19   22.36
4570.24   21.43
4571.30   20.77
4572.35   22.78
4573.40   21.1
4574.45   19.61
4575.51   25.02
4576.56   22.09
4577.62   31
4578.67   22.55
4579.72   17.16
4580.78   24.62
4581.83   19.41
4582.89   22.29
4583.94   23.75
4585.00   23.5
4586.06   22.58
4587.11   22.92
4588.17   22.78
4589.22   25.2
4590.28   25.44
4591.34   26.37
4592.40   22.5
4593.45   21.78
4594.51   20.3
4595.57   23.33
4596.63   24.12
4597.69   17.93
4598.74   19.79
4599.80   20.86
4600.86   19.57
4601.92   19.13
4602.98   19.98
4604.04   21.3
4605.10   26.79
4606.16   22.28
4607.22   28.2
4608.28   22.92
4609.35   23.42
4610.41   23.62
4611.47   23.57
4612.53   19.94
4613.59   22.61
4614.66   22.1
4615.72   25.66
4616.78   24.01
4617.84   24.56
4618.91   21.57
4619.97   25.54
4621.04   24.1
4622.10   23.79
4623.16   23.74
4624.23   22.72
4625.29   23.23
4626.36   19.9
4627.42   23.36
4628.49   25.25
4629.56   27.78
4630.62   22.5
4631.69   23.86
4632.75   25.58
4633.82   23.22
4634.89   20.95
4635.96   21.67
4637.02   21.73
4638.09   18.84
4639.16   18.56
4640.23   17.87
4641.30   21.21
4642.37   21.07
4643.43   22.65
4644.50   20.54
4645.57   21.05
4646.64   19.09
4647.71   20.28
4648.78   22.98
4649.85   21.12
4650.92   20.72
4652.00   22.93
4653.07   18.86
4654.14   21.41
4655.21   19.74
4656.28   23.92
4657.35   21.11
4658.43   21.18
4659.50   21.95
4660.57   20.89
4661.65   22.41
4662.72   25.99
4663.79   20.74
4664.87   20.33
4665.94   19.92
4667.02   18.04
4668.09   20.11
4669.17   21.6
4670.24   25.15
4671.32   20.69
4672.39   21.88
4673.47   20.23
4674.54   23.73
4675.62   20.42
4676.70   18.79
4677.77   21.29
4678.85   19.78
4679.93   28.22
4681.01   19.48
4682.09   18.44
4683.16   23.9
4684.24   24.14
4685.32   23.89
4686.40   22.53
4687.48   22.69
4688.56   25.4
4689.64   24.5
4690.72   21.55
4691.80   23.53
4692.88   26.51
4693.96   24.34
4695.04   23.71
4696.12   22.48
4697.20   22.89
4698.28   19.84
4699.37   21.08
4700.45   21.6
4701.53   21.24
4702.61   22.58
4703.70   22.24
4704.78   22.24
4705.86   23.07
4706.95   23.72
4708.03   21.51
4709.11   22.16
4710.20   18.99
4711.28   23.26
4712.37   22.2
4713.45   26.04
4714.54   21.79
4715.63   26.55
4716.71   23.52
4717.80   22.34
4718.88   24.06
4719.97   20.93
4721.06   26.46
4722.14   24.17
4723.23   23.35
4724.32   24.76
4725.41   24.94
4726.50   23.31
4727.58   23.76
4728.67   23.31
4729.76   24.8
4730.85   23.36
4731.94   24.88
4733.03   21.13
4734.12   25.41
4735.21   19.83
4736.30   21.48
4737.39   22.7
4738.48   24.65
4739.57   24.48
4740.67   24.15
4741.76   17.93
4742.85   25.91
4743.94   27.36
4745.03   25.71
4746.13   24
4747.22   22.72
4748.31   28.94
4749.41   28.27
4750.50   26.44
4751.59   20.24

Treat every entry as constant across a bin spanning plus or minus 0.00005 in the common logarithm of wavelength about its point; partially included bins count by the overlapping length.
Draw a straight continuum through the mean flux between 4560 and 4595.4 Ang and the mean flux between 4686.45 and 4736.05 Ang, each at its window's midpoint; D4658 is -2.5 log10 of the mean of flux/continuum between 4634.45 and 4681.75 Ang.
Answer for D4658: 0.09 mag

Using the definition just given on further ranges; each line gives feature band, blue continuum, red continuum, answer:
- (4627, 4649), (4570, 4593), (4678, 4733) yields 0.06 mag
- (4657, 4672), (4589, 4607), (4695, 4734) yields 0.06 mag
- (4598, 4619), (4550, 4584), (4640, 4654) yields -0.06 mag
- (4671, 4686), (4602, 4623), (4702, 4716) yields 0.06 mag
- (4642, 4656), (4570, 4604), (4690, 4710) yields 0.07 mag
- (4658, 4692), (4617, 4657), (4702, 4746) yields 0.03 mag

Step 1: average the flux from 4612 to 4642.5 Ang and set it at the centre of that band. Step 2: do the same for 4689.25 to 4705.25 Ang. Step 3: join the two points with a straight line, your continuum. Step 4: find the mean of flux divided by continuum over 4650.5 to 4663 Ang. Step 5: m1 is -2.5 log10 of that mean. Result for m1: 0.05 mag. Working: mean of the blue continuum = 22.7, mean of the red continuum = 22.7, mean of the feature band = 21.7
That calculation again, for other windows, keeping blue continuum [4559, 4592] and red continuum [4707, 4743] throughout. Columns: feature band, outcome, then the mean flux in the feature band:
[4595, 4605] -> 0.10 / 20.9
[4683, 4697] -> -0.03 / 23.8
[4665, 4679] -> 0.11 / 20.9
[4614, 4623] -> -0.04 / 23.9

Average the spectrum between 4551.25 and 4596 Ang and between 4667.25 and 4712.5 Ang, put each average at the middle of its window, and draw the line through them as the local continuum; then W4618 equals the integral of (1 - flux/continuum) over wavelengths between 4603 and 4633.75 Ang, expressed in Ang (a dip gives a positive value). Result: -1.8 Ang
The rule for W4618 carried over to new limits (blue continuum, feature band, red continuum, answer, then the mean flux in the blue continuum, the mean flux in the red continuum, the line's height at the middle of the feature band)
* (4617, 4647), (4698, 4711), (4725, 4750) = 1.0 Ang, 22.4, 24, 23.5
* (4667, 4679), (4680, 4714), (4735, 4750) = -0.8 Ang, 21.2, 24.3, 22.2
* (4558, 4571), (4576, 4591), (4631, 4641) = -0.9 Ang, 22.2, 21.4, 22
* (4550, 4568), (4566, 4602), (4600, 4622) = -0.1 Ang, 21.8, 23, 22.4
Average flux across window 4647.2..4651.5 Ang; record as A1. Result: 21.3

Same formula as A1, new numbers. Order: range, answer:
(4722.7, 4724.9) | 24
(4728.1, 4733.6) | 23.5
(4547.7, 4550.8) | 20.1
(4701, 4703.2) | 21.9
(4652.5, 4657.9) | 21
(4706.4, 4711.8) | 21.9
